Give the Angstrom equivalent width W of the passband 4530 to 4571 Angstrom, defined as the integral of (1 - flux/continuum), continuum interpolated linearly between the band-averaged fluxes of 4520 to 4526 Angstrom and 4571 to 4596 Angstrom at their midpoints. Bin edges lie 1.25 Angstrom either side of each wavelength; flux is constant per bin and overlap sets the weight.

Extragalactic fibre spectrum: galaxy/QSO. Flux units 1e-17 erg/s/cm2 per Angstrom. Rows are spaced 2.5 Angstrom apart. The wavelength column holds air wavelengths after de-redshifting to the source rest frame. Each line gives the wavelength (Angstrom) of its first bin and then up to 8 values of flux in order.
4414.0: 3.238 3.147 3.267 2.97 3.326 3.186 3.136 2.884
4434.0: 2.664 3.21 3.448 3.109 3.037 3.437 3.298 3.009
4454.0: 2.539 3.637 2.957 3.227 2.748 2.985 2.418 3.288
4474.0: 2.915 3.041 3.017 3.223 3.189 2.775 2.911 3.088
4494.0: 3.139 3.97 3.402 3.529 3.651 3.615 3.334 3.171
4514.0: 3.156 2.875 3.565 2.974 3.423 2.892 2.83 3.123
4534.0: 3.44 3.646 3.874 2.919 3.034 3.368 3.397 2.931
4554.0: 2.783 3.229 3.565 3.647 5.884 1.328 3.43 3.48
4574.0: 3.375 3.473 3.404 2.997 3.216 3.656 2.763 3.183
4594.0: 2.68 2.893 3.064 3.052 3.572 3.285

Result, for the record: -2.06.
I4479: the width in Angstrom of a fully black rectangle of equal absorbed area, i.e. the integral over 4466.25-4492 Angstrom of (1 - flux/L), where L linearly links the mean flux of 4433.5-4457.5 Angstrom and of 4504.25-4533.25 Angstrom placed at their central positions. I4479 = 1.53 Angstrom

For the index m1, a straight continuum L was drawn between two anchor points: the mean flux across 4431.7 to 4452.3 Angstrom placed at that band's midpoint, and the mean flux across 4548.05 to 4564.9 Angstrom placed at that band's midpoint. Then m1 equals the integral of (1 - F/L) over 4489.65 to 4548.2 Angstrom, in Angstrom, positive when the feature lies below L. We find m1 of 2.37 Angstrom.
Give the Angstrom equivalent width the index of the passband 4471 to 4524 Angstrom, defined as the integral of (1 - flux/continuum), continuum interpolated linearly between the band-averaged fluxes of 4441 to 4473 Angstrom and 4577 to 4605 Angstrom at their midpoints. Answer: -2.7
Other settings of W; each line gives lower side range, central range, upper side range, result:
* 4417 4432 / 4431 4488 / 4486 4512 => 3.3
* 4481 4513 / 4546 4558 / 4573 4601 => 0.3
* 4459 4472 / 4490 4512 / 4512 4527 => -2.6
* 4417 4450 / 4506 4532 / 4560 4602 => 0.4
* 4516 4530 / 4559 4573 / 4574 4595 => -1.7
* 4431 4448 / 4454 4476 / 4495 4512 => 2.0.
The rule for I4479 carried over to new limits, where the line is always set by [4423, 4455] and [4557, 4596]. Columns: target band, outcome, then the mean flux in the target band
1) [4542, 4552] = 0.3 Angstrom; 3.18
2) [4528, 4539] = -0.3 Angstrom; 3.34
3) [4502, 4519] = -0.6 Angstrom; 3.33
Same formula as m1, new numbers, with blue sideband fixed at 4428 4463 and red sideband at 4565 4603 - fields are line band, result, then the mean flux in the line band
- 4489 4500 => -0.9 Angstrom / 3.34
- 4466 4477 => 0.7 Angstrom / 2.92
